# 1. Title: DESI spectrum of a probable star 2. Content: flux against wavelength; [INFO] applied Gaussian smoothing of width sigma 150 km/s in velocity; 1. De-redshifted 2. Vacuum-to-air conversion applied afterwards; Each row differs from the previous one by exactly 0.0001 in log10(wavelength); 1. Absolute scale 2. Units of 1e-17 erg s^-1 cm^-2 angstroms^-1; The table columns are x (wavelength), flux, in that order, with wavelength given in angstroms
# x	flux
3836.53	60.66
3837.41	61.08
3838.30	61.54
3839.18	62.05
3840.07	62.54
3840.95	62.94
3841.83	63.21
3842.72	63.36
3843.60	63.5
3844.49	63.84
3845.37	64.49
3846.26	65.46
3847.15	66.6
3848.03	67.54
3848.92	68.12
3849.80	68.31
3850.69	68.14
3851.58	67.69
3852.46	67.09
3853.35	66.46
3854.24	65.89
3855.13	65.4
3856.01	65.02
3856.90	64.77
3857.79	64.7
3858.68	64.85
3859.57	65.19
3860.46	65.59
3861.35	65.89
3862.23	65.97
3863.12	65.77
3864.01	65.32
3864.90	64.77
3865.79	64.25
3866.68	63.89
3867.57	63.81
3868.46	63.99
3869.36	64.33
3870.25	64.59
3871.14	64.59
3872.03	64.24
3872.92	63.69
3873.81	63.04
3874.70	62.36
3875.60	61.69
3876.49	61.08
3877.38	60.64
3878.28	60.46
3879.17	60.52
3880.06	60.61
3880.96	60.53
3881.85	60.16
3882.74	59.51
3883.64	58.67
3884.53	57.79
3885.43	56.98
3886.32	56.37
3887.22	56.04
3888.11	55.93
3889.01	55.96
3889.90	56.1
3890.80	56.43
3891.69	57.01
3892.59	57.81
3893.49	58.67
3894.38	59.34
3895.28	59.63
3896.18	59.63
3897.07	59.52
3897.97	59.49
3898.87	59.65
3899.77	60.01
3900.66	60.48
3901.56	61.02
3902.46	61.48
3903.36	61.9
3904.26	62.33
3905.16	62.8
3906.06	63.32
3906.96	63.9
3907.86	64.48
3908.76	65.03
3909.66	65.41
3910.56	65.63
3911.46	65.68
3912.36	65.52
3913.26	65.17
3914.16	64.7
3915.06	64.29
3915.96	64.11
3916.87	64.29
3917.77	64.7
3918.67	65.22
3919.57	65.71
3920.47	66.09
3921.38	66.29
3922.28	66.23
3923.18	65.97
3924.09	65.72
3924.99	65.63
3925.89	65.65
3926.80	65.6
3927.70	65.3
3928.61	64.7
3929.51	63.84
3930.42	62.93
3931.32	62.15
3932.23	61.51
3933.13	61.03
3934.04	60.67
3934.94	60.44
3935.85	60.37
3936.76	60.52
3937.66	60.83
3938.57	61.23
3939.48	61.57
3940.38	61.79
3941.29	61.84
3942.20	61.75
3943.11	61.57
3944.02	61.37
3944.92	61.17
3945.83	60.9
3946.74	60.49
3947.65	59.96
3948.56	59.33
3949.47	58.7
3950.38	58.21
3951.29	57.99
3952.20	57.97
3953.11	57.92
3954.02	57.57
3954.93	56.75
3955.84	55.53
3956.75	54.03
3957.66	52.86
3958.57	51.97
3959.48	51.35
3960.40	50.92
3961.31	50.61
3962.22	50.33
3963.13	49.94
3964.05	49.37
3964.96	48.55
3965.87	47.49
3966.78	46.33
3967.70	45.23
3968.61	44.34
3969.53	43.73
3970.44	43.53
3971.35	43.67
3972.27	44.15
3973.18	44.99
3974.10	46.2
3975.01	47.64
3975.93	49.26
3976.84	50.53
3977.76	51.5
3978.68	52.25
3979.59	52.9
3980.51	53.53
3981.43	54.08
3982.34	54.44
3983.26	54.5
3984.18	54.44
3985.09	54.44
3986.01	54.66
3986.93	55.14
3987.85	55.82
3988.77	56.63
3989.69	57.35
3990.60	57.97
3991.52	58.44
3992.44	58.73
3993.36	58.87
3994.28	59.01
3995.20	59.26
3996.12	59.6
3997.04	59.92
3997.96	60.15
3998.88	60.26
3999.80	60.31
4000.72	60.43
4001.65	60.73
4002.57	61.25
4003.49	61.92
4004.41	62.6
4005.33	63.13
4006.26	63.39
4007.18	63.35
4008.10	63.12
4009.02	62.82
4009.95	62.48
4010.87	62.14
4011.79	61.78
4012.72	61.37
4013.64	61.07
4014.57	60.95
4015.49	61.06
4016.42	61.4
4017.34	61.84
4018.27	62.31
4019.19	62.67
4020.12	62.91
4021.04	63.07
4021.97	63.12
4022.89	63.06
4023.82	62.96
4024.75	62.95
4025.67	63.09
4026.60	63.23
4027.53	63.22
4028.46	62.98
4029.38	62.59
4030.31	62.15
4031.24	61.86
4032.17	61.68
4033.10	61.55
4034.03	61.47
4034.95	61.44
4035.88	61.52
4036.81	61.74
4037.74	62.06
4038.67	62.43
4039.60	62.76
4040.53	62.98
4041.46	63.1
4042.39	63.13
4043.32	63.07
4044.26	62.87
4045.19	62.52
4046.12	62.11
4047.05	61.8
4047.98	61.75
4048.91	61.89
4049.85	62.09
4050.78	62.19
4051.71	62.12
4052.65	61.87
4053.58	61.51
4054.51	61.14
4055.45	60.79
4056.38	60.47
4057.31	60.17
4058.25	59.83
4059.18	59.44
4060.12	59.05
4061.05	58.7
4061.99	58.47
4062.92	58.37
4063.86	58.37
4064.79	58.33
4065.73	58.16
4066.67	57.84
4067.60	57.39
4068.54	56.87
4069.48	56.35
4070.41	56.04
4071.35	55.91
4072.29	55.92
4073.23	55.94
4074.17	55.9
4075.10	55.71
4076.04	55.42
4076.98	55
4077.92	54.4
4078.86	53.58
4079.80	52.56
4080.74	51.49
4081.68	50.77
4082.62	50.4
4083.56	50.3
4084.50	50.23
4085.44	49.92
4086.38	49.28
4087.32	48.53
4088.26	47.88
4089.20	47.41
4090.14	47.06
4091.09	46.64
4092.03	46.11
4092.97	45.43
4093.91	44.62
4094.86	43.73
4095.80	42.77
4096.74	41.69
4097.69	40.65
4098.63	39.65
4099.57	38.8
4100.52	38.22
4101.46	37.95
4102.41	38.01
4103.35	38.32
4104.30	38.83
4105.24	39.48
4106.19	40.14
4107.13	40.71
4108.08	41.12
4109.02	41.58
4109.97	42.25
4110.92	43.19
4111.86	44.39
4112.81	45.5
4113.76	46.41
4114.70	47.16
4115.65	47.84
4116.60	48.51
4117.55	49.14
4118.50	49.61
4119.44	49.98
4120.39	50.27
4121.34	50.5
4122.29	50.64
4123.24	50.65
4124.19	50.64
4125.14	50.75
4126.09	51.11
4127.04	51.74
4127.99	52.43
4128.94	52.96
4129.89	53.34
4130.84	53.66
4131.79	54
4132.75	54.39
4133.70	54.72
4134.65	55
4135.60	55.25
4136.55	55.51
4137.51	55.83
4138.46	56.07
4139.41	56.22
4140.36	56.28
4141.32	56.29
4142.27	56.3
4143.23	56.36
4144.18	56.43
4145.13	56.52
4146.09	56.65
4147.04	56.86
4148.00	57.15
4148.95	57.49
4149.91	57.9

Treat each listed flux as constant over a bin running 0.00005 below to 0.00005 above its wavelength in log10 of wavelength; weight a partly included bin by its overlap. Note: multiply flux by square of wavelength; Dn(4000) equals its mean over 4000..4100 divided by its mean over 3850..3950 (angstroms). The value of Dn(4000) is 1.00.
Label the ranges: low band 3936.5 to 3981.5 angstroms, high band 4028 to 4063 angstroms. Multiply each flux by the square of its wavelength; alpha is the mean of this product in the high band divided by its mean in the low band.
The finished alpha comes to 1.2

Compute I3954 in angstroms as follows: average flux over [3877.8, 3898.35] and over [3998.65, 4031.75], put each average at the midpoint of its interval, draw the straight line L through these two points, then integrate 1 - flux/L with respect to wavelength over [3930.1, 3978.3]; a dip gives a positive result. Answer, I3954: 4.5 angstroms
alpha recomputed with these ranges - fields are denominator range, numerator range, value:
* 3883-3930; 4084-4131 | 0.82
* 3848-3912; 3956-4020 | 0.94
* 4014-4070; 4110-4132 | 0.84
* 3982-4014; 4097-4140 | 0.85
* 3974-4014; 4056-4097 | 0.96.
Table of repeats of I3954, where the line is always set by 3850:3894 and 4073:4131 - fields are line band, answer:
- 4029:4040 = -2.17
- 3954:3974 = 2.60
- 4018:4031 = -2.61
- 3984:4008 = -2.25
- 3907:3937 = -2.67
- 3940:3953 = -0.61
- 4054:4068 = -2.55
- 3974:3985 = 0.64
